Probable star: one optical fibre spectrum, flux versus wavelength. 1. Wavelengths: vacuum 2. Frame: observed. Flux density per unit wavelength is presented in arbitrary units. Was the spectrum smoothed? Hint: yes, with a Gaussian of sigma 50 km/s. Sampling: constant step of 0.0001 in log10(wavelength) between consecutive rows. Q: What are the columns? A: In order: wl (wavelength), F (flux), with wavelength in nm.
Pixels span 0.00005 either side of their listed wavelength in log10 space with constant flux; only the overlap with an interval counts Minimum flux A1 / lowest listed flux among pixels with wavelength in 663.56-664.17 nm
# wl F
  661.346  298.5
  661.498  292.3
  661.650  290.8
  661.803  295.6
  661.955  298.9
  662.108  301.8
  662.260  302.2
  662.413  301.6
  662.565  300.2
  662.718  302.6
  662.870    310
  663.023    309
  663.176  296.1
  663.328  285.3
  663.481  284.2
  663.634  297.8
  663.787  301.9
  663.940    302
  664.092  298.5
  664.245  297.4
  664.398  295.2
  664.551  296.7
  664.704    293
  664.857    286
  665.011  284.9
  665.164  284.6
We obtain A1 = 297.8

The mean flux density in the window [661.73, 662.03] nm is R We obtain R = 298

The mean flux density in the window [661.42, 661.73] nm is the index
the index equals 292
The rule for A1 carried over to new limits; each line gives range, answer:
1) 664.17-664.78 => 293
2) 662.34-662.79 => 300.2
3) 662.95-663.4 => 285.3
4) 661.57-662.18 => 290.8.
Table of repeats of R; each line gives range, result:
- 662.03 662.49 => 302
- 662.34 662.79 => 302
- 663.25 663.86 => 292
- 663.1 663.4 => 291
